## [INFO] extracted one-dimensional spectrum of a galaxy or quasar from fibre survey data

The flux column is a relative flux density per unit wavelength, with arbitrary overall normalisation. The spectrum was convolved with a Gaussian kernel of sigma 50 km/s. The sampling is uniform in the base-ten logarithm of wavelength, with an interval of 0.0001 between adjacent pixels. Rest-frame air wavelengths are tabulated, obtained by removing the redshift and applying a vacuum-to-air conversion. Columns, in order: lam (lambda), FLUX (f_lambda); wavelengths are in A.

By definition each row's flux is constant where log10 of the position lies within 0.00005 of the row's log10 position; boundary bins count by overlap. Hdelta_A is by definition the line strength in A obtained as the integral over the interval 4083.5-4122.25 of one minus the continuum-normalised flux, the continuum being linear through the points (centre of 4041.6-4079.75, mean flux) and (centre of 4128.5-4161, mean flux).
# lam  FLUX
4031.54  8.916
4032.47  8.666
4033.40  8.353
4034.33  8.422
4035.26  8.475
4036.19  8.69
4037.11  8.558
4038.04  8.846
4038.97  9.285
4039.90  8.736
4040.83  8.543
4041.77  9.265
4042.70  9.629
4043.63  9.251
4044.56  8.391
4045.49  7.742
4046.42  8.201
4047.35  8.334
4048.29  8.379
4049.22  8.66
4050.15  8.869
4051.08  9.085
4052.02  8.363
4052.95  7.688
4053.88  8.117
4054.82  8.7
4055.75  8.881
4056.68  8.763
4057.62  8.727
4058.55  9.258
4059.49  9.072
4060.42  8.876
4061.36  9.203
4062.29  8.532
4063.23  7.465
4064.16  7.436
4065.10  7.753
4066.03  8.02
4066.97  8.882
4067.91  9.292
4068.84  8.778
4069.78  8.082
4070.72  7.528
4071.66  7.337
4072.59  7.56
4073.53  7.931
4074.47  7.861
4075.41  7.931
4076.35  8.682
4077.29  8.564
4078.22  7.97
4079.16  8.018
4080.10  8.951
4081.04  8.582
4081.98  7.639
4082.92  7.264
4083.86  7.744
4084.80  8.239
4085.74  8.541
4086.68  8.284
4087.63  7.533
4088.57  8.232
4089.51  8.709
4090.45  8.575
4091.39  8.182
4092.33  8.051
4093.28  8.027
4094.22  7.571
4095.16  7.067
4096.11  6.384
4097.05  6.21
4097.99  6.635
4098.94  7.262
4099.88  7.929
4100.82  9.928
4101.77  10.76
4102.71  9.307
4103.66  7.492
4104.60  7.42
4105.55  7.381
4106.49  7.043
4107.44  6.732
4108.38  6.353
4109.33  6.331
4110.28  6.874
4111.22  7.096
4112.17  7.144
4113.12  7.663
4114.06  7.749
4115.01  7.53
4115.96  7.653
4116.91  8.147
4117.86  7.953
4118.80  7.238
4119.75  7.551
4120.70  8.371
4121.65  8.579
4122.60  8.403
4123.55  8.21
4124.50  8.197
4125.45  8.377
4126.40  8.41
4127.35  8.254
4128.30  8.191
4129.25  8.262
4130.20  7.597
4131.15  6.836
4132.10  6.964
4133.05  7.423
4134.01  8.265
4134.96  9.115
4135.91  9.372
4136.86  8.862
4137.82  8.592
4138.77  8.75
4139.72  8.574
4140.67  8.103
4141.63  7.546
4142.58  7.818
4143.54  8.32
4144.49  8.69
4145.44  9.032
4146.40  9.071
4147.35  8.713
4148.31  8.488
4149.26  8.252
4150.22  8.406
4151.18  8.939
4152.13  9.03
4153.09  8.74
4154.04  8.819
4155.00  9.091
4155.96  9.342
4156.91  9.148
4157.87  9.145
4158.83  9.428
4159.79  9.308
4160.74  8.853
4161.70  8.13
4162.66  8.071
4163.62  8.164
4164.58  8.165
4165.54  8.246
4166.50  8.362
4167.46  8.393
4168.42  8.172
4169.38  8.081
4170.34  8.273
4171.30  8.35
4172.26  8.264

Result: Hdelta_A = 3.4 A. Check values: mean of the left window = 8.41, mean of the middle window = 7.74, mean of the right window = 8.55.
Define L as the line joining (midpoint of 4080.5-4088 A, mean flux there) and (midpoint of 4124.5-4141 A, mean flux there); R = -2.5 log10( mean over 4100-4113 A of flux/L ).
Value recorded 0.057 mag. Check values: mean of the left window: 7.99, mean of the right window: 8.24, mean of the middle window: 7.69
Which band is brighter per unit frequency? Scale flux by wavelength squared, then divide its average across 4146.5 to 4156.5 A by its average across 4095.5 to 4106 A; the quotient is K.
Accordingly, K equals 1.1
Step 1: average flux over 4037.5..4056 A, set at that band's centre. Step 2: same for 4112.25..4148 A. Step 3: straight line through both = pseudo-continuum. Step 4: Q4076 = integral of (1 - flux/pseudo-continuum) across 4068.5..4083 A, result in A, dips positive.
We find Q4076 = 0.72 A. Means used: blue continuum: 8.64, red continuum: 8.16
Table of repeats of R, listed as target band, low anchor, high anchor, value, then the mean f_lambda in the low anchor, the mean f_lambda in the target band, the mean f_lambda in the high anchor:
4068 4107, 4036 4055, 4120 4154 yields 0.07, 8.63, 7.99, 8.37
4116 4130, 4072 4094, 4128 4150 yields 0.02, 8.12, 8.13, 8.3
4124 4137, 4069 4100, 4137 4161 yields 0.04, 7.86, 8.14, 8.73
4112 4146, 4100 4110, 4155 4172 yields 0.00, 7.85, 8.11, 8.58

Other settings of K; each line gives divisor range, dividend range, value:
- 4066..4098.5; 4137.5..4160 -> 1.13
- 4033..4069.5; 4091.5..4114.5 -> 0.90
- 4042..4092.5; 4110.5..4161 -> 1.03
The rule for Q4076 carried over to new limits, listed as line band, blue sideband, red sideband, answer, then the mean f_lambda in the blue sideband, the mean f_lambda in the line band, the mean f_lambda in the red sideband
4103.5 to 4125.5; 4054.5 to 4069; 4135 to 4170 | 2.7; 8.6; 7.55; 8.62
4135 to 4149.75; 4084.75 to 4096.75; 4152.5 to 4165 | 0.0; 7.92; 8.56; 8.8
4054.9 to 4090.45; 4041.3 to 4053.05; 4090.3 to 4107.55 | -0.3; 8.63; 8.28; 7.79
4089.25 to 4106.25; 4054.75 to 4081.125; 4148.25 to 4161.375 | 1.3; 8.36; 7.92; 8.94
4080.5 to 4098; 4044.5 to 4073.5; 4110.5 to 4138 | 0.9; 8.38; 7.8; 7.98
